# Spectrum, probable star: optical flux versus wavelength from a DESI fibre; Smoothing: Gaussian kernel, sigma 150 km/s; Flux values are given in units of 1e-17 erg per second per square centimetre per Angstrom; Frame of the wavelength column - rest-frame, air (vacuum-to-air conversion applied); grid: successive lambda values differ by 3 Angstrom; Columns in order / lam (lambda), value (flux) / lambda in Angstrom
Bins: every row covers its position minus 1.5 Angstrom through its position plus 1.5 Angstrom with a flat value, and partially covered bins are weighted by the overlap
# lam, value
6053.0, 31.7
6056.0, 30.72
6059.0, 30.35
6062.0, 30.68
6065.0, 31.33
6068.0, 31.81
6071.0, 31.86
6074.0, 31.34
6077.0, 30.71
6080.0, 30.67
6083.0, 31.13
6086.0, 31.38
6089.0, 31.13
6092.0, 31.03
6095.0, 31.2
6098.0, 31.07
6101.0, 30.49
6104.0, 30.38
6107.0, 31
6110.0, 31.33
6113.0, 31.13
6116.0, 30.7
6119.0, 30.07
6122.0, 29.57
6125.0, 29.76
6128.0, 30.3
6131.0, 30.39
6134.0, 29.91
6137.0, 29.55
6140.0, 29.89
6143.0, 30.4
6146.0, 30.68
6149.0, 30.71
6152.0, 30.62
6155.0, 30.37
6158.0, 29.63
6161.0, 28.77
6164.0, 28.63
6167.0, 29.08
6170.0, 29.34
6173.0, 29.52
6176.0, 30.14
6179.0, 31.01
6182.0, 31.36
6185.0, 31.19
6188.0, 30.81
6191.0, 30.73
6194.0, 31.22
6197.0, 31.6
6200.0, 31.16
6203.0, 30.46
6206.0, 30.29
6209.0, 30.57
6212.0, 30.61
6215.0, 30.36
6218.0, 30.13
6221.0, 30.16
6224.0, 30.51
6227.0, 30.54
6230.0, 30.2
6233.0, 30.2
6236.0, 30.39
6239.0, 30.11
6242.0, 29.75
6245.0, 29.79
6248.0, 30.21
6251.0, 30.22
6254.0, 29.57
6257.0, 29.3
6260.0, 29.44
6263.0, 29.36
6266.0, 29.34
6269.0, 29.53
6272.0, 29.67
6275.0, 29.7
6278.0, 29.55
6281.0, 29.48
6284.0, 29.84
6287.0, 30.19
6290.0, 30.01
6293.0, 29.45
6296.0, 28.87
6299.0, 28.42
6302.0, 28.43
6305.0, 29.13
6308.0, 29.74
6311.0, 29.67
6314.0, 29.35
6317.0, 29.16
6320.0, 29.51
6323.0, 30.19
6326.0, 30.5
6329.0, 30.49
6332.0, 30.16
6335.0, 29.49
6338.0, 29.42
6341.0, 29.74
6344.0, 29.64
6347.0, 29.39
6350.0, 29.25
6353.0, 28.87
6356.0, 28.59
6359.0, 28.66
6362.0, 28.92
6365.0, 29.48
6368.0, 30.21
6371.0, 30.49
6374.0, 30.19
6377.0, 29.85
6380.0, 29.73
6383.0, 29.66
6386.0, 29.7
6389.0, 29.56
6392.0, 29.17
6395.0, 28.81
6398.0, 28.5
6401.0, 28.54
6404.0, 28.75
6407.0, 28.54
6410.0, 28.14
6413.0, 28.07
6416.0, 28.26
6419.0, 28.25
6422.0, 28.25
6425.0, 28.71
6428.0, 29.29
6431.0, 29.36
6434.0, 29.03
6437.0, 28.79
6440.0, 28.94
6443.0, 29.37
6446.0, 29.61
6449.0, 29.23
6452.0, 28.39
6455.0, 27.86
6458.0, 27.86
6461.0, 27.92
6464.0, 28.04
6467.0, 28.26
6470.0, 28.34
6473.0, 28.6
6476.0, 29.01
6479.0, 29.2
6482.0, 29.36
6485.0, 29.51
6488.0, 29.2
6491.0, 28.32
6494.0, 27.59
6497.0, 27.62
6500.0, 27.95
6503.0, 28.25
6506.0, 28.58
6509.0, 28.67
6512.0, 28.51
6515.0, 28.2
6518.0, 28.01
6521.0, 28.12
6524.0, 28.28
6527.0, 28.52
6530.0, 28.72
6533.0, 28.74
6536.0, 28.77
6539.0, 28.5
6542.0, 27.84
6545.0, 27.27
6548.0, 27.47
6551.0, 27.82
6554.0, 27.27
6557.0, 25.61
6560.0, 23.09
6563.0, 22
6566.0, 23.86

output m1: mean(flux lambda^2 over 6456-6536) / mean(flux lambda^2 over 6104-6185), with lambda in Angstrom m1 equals 1.05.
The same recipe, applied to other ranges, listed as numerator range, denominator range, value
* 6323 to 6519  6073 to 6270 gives 1.03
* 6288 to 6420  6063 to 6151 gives 1.03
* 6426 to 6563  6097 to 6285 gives 1.03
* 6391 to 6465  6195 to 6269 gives 1.01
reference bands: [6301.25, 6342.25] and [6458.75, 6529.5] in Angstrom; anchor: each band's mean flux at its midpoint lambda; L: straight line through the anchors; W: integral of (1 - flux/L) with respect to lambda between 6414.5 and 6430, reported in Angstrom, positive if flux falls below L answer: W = 0.2 Angstrom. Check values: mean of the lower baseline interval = 29.7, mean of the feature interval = 28.6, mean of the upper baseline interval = 28.4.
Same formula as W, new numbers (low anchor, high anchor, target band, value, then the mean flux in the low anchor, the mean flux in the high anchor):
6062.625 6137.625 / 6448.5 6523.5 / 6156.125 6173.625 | 0.7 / 30.8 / 28.4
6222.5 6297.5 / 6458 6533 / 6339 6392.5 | -0.6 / 29.8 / 28.4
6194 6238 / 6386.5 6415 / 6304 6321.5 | 0.1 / 30.5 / 28.7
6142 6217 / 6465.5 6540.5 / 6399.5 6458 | 0.5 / 30.4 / 28.5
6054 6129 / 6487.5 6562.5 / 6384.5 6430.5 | -0.2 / 30.9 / 27.8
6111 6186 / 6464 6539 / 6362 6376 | -0.4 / 30.1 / 28.5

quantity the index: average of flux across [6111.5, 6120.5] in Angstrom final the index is 30.6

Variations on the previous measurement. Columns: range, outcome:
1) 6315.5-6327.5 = 29.8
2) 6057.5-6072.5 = 31.2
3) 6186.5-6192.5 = 30.8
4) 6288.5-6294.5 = 29.7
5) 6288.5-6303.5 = 29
